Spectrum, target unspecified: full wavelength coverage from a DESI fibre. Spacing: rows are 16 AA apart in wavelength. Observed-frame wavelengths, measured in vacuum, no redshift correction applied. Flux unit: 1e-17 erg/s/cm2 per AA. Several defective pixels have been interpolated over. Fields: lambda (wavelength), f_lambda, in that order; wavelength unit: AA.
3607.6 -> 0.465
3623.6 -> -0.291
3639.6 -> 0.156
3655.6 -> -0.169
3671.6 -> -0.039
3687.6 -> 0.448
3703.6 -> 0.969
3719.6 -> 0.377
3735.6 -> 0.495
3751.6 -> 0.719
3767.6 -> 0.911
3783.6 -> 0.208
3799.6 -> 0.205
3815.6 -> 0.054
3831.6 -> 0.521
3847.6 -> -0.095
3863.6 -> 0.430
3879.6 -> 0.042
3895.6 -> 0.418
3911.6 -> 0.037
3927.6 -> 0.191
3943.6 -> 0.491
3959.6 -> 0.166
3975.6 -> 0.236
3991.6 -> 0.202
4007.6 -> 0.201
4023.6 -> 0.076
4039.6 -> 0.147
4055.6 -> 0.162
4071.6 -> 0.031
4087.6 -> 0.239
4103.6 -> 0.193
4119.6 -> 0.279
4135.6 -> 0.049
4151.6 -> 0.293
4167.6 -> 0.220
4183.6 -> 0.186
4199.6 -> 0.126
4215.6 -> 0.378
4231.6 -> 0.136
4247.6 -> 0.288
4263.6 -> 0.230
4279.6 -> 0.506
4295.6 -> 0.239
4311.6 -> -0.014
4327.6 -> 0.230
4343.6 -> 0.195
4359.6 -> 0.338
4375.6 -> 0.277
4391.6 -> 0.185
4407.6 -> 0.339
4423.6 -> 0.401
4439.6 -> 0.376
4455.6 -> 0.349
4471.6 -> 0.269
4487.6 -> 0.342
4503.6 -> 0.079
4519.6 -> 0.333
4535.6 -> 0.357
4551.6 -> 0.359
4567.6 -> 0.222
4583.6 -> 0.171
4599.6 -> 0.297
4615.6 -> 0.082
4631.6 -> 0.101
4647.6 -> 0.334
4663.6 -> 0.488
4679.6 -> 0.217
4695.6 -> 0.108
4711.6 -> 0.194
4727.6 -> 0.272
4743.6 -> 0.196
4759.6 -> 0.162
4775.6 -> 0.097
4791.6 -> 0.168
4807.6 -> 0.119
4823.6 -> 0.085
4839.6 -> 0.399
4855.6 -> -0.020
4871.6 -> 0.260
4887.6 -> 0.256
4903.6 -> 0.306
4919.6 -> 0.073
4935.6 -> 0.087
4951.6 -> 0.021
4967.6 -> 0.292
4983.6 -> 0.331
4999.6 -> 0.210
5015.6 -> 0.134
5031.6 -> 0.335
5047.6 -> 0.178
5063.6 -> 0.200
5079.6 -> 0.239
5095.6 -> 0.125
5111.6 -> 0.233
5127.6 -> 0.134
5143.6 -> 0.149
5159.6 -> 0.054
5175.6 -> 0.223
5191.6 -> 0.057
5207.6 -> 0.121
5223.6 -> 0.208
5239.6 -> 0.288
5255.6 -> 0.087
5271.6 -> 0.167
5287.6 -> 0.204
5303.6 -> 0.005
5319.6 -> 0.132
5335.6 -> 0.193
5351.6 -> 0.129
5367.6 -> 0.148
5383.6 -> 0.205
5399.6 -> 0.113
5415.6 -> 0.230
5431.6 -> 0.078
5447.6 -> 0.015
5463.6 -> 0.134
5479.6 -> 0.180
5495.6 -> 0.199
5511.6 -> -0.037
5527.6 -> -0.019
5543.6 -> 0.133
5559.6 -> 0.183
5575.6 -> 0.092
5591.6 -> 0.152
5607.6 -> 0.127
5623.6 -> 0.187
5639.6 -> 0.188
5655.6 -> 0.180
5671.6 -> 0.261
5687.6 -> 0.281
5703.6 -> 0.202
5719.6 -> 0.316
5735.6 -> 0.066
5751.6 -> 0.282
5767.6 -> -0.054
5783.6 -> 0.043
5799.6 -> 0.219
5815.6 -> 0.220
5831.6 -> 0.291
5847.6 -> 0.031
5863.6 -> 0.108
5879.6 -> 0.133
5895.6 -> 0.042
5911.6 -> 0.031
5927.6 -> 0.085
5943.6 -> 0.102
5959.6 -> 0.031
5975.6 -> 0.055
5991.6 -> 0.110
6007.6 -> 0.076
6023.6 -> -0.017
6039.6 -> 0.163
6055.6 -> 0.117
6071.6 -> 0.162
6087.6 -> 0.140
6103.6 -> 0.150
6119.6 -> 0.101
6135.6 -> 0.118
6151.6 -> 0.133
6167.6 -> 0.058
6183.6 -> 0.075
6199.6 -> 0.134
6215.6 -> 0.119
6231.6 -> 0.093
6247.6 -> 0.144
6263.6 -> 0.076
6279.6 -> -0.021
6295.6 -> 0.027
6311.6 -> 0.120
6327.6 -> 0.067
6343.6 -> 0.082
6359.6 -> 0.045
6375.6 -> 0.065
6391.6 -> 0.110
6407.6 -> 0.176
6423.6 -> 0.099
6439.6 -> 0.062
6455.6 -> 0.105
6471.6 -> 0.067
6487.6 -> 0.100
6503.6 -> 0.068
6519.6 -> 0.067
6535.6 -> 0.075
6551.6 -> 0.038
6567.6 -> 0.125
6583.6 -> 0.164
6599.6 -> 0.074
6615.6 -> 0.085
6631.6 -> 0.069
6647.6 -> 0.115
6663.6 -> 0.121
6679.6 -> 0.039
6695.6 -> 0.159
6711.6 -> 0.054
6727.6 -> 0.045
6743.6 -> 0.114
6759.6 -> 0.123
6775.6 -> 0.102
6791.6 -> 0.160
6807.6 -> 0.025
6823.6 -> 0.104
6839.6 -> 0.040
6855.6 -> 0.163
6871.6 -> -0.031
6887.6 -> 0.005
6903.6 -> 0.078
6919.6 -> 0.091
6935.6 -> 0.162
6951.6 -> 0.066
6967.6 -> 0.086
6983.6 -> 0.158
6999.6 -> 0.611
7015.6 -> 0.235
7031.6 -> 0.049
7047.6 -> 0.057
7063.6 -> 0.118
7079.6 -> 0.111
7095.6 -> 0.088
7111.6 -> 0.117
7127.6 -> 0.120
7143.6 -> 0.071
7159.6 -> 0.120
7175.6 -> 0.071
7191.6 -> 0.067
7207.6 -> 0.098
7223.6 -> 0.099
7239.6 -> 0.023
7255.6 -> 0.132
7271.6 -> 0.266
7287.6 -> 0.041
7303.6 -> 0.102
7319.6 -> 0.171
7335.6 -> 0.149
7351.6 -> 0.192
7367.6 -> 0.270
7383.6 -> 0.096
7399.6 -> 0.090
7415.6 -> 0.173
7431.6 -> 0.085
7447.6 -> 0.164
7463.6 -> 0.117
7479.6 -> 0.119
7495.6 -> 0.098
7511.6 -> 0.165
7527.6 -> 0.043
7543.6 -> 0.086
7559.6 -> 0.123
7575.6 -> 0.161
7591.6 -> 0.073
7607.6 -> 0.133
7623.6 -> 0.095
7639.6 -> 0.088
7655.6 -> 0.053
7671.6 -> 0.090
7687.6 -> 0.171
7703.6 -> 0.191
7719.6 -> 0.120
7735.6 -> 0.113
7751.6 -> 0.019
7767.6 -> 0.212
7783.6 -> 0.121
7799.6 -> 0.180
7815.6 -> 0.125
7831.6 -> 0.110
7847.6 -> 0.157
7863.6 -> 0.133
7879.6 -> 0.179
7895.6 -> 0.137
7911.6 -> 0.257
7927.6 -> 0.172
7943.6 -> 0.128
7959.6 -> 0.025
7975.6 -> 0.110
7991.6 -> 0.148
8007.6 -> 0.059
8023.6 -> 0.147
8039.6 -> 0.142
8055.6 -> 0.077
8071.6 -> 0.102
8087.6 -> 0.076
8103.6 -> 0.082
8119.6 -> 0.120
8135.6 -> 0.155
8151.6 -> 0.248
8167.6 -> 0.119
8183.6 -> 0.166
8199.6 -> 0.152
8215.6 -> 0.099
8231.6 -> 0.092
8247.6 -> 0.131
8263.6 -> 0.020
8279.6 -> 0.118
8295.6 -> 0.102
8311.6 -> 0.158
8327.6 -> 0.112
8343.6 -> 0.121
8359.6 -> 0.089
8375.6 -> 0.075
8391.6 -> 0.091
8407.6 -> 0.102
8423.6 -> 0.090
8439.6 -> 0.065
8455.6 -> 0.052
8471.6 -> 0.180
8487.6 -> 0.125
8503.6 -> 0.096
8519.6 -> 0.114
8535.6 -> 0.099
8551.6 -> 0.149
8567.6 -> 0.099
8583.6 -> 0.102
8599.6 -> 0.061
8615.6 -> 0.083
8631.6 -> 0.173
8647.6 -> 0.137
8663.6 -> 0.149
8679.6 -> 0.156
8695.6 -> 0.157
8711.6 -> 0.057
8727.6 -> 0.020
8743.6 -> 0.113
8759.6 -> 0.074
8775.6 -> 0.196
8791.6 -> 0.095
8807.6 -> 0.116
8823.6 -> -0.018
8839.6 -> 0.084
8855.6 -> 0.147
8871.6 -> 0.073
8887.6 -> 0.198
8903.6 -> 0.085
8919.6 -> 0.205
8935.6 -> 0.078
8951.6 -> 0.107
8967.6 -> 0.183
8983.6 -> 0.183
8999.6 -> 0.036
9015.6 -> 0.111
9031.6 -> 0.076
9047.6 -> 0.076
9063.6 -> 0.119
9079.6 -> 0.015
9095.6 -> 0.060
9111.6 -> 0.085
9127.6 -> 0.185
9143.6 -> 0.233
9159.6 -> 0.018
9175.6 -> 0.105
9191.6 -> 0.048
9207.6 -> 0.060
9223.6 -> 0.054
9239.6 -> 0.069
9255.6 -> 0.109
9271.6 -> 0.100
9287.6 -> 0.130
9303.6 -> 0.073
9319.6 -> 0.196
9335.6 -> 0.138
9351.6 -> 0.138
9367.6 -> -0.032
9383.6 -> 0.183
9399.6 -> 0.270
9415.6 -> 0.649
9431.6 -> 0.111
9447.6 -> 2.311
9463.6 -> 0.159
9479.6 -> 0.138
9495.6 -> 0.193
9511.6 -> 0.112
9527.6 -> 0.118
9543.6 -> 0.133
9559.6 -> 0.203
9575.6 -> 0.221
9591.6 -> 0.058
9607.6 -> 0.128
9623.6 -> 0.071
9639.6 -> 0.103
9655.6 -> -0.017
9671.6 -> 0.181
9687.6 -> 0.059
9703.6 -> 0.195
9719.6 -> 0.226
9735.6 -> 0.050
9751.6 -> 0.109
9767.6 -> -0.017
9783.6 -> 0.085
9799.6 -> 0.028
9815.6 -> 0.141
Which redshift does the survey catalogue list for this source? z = 0.879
